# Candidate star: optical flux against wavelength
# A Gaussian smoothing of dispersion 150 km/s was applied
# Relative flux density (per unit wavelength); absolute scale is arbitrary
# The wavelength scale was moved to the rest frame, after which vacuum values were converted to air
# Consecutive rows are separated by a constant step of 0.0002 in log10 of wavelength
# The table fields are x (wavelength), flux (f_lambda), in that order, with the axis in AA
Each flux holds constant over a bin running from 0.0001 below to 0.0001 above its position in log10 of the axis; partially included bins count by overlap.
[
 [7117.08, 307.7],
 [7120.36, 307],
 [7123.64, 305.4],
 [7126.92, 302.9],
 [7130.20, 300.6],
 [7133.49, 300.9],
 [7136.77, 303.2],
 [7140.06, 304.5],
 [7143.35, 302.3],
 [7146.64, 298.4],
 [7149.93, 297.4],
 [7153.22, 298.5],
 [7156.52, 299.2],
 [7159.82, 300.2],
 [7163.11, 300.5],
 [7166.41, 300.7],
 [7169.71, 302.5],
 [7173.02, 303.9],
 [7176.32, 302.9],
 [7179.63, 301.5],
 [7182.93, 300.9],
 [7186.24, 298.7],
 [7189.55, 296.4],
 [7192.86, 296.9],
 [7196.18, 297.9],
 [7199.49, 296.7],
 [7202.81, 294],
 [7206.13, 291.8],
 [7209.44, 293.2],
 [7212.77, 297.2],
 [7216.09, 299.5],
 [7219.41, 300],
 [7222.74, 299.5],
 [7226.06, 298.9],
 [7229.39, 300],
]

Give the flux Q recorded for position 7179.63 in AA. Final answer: 301.5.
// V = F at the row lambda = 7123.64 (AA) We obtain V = 305.4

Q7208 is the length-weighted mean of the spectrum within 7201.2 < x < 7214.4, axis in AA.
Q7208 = 294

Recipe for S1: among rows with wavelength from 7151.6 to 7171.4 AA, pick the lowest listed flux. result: 298.5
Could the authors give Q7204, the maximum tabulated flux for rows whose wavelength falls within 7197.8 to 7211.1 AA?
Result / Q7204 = 296.7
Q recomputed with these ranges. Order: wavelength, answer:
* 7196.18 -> 297.9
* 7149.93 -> 297.4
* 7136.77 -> 303.2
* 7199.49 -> 296.7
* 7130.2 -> 300.6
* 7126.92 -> 302.9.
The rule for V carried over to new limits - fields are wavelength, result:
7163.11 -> 300.5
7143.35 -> 302.3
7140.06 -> 304.5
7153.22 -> 298.5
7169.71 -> 302.5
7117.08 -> 307.7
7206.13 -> 291.8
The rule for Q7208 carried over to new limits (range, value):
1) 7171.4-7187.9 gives 302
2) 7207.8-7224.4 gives 298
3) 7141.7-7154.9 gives 299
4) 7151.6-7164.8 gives 300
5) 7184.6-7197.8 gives 297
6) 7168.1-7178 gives 303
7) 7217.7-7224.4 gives 300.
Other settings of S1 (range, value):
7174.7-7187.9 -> 298.7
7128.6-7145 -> 300.6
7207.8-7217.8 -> 293.2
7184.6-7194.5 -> 296.4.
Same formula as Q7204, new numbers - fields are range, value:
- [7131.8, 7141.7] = 304.5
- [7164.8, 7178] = 303.9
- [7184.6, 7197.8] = 298.7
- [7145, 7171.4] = 302.5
